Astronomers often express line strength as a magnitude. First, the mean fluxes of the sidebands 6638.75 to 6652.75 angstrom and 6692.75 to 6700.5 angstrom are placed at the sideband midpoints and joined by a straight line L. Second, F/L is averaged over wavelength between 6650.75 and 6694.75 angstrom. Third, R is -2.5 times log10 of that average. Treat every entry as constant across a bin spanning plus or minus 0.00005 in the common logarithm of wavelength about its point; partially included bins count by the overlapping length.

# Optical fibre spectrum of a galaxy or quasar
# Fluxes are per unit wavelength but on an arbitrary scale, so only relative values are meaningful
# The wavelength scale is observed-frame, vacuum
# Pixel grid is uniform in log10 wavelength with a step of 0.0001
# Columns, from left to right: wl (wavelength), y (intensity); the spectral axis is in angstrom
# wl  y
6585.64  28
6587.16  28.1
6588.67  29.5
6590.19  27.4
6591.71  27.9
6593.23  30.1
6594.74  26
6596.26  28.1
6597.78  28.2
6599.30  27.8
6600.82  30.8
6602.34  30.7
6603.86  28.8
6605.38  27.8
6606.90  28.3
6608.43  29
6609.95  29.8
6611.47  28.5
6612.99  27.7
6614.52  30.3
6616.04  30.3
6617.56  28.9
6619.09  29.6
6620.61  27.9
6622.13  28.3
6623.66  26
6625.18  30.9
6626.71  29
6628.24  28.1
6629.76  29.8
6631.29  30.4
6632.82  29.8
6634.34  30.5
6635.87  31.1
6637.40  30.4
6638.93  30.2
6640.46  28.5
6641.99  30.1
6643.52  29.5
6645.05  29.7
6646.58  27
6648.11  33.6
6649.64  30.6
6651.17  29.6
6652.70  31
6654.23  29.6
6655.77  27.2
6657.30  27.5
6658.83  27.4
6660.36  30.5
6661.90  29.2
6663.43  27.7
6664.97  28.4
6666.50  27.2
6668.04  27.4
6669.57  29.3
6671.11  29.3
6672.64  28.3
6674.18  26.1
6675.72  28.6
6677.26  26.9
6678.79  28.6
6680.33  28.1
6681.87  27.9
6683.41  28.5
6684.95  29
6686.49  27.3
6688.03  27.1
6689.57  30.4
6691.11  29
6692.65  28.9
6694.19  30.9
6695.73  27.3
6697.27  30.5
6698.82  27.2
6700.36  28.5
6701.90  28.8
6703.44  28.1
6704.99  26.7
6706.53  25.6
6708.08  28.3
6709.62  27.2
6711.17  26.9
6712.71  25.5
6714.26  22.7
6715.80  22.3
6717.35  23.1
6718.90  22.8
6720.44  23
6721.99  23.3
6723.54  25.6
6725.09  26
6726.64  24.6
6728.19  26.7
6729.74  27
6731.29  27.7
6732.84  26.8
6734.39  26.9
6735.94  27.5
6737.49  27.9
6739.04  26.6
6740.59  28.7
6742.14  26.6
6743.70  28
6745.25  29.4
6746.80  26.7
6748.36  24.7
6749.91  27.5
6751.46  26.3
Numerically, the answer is 0.03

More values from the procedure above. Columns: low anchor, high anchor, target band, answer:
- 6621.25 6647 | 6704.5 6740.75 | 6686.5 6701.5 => -0.07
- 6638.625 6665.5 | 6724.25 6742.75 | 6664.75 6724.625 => 0.03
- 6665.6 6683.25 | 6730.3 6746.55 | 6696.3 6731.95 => 0.07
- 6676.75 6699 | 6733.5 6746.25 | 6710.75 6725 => 0.17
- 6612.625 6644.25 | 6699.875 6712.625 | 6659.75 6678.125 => 0.01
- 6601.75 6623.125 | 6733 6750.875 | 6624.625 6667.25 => -0.03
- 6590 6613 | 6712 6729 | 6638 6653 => -0.11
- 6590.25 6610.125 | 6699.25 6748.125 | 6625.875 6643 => -0.07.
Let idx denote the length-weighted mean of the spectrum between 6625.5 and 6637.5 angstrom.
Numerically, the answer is 29.9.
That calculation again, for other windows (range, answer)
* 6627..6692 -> 29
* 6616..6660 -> 29.4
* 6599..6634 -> 29.1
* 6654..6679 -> 28.1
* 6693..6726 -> 26.2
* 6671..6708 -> 28.2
